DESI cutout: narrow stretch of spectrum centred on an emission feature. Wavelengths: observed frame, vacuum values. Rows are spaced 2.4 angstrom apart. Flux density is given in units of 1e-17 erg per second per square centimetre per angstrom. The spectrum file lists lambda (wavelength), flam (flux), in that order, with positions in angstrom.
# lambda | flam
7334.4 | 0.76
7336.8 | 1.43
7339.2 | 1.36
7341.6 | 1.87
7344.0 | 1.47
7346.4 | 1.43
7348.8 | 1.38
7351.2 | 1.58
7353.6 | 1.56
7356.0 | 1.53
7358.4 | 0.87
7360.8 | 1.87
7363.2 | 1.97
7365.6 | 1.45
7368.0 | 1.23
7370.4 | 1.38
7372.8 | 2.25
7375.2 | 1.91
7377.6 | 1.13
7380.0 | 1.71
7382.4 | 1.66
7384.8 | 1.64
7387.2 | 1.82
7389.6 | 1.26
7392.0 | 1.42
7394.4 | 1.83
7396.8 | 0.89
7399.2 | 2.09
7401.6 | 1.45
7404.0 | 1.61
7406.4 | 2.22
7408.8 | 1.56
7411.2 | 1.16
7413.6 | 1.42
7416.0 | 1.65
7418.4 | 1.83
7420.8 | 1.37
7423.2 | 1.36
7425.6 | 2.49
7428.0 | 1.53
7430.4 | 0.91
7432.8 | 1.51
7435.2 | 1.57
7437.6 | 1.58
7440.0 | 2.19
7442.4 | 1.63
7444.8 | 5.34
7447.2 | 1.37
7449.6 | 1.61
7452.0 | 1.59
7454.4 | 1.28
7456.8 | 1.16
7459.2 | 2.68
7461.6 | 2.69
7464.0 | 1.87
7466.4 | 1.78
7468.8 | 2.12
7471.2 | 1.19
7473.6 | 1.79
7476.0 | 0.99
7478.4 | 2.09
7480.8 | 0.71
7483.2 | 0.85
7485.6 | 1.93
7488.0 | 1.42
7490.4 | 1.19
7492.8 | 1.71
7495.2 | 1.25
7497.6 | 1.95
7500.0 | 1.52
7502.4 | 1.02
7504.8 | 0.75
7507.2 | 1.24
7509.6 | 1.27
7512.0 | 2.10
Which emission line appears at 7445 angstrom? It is [S II] 6716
